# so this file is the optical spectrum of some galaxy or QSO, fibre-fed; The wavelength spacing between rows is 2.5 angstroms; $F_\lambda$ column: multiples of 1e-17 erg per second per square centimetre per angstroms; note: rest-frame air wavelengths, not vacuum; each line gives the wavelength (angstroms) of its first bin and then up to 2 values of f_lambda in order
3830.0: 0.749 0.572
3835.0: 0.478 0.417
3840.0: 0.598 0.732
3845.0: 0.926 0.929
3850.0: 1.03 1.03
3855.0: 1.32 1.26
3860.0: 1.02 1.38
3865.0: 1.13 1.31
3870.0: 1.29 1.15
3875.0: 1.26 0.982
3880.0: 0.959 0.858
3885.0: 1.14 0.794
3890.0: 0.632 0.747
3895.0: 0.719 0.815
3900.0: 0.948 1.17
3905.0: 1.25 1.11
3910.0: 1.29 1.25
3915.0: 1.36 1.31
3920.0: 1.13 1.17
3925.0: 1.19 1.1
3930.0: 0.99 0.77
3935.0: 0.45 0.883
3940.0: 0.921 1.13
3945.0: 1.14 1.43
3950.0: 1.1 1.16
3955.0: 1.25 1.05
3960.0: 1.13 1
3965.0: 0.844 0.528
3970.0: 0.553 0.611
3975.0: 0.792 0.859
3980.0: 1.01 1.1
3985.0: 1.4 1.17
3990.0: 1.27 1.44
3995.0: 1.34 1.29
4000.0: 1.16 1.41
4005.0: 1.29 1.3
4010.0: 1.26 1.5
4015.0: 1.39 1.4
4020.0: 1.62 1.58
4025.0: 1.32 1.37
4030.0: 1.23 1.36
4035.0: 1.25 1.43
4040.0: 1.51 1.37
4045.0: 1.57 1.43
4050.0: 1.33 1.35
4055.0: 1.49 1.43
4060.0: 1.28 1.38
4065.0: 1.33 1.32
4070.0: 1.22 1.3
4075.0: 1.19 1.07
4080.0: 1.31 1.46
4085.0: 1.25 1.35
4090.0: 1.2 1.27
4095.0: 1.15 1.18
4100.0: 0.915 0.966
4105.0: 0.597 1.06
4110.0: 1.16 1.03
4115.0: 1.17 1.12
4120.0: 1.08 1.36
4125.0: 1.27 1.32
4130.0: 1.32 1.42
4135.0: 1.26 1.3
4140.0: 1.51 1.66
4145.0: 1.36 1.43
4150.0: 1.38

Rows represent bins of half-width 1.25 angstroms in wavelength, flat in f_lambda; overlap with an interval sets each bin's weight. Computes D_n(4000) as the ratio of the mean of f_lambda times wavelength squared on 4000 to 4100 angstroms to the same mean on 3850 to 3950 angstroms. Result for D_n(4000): 1.3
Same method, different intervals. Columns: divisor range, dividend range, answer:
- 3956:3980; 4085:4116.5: 1.40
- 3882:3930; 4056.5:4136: 1.26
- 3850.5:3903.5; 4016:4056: 1.47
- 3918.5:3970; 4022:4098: 1.40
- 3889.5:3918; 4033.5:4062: 1.43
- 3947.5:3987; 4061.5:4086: 1.38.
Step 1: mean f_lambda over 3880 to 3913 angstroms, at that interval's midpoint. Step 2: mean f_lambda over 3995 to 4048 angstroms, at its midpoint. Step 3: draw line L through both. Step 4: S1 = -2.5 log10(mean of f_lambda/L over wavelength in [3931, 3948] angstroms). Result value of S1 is 0.19 mag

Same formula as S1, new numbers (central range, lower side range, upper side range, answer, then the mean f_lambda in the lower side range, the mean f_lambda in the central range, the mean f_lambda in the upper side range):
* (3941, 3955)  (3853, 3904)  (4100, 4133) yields -0.118 mag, 1.04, 1.19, 1.13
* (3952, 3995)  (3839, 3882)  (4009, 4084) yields 0.228 mag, 1.08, 1.02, 1.37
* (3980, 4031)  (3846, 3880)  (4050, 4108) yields -0.115 mag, 1.15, 1.33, 1.22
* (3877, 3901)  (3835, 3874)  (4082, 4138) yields 0.213 mag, 1.02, 0.855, 1.18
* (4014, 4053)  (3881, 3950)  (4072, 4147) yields -0.224 mag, 1.03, 1.41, 1.22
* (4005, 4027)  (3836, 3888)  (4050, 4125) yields -0.222 mag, 1.03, 1.41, 1.21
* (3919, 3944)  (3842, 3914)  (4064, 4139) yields 0.121 mag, 1.05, 0.973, 1.2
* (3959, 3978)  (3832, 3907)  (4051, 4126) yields 0.345 mag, 0.967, 0.782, 1.21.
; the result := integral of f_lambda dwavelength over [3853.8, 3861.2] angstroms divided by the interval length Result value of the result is 1.2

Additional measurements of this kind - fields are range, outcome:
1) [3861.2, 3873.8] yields 1.25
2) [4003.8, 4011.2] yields 1.28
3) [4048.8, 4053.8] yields 1.34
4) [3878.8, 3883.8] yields 0.91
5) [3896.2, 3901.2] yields 0.879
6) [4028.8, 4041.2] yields 1.36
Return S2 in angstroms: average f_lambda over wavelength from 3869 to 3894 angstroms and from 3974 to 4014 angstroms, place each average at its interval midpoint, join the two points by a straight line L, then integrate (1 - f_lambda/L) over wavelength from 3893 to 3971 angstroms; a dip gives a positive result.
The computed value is 3.5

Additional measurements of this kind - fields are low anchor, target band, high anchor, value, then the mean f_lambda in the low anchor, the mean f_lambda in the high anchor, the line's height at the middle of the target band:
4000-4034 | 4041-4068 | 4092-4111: -3.77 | 1.38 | 1.03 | 1.22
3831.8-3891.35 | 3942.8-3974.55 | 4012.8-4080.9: 5.15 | 0.97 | 1.37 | 1.18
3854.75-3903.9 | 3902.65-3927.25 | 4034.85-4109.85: -3.20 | 1.04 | 1.26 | 1.08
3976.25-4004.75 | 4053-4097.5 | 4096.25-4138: -4.53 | 1.22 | 1.15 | 1.17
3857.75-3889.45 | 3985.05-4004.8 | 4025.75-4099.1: -0.96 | 1.1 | 1.32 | 1.24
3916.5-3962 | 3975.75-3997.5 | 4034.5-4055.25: 0.59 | 1.07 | 1.42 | 1.23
